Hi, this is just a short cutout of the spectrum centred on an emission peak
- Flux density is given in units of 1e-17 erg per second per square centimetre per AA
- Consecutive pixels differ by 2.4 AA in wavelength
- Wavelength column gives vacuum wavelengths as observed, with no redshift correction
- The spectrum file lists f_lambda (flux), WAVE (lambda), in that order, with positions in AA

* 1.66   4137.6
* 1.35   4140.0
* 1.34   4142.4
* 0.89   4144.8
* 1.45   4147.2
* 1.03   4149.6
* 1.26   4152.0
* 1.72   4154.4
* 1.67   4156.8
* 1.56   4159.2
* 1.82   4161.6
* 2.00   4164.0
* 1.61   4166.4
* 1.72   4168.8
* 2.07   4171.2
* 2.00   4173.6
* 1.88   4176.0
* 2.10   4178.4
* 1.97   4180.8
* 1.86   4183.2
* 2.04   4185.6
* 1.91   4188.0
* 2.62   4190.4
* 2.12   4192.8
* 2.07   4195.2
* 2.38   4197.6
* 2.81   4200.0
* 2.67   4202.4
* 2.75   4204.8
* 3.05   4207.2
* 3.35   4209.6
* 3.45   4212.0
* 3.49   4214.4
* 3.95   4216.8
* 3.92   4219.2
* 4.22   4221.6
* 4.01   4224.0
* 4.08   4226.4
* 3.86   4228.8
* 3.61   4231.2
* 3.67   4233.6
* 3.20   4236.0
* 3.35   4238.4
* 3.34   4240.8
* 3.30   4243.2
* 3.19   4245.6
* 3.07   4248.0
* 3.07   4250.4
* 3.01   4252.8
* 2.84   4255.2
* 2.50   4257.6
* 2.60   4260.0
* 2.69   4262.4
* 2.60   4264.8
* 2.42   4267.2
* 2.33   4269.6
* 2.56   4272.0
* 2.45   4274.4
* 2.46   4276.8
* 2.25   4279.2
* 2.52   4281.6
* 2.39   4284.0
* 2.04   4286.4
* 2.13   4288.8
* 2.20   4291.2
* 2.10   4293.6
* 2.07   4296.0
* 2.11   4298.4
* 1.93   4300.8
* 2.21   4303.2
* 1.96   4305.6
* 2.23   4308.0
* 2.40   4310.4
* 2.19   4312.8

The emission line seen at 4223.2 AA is C IV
